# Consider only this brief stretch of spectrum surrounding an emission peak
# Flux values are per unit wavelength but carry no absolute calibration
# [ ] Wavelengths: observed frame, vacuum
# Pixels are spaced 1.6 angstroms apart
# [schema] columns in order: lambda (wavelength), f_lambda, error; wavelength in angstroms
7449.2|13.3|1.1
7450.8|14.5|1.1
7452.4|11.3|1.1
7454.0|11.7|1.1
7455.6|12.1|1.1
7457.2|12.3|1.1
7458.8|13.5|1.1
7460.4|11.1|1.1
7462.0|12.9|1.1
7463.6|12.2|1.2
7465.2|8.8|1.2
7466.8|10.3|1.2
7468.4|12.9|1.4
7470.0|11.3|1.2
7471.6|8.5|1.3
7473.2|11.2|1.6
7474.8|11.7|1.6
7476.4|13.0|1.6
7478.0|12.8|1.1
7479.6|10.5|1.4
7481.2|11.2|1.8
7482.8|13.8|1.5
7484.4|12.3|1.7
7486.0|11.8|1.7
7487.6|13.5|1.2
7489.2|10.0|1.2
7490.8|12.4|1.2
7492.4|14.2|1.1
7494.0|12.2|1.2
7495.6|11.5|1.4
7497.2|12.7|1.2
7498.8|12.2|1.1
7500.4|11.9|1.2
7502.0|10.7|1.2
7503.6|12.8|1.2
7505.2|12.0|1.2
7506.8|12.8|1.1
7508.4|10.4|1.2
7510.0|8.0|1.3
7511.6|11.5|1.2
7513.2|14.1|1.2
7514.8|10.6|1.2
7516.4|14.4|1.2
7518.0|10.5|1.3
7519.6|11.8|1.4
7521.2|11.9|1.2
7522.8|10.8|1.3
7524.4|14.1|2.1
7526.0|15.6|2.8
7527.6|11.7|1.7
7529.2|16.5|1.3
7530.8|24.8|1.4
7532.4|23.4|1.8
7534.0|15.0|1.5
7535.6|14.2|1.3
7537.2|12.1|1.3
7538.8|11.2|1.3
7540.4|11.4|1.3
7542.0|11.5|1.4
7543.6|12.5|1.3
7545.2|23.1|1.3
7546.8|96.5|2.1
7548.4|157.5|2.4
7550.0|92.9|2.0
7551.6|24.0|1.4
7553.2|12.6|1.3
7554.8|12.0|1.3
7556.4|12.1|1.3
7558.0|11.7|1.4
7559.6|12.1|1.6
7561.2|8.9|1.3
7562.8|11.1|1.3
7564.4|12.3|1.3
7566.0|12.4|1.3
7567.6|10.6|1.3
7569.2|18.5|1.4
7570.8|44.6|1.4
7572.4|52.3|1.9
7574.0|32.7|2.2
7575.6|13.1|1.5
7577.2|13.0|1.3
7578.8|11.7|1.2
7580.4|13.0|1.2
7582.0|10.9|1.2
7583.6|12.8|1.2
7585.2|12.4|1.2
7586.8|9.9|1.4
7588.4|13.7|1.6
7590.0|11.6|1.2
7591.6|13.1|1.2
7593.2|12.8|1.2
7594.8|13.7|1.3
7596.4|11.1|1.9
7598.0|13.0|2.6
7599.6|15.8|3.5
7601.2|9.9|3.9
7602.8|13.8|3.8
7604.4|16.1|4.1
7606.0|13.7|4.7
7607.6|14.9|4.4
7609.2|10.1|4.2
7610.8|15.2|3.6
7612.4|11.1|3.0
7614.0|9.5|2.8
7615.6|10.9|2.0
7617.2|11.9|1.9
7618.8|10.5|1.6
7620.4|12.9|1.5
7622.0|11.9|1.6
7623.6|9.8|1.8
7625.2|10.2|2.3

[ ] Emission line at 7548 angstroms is H-alpha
